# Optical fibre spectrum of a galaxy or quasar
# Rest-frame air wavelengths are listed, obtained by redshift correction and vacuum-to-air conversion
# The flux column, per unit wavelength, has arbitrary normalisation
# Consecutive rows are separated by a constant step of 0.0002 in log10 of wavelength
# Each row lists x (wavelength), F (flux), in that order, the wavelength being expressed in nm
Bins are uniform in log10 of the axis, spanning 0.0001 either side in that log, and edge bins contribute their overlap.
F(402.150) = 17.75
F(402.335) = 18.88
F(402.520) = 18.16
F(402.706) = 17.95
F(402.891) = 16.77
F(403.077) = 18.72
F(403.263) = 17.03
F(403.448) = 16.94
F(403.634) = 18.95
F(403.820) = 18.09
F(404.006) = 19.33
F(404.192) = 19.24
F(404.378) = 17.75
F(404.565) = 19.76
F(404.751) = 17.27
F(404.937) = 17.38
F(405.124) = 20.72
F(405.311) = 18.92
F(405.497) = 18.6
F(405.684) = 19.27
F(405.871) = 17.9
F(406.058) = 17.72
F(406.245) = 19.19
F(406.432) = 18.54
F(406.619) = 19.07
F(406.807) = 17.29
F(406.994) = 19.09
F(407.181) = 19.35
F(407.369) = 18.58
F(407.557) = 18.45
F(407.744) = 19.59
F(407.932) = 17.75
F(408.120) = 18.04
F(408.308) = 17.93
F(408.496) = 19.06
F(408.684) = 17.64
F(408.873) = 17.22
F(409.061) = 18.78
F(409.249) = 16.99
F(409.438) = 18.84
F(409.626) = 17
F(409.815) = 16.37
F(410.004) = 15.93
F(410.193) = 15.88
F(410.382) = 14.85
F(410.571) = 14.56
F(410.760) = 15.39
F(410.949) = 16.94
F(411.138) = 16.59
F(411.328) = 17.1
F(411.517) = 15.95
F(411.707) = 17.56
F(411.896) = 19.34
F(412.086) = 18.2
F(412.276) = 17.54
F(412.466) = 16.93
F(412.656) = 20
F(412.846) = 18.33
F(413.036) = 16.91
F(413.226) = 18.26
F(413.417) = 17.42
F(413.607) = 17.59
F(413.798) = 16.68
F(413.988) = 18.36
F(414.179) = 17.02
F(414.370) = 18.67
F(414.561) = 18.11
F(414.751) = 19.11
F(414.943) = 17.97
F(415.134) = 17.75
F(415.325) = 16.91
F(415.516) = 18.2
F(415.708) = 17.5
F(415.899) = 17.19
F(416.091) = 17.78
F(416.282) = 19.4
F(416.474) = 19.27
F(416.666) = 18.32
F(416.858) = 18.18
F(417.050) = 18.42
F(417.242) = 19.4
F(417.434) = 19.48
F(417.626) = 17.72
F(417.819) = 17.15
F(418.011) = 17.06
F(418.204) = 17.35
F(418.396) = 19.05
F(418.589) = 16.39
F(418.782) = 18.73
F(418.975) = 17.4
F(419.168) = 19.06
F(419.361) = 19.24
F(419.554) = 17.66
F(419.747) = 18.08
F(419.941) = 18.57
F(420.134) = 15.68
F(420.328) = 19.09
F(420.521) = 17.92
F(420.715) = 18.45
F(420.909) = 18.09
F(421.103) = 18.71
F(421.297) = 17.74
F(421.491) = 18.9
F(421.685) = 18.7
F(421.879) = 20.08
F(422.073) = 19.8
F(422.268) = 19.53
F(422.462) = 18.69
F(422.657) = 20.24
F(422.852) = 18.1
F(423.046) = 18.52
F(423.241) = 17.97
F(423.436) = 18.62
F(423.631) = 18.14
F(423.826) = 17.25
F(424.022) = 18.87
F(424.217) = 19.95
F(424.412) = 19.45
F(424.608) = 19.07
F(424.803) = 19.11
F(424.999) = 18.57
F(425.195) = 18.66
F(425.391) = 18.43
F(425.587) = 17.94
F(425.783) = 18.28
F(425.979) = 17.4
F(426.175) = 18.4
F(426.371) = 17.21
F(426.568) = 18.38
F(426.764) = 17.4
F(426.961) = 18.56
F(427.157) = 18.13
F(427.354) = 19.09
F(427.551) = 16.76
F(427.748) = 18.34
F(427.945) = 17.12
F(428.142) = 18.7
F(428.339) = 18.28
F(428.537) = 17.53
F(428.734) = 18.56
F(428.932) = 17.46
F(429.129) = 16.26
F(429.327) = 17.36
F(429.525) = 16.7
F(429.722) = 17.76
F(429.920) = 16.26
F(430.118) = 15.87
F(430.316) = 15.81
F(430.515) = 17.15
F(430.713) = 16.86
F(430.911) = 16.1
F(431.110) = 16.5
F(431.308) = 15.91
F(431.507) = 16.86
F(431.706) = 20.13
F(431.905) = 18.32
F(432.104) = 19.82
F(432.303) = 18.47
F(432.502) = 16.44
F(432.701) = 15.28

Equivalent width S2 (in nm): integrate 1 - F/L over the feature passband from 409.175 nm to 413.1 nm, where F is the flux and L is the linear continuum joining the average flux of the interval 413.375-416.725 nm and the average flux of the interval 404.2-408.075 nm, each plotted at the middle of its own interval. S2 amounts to 0.27 nm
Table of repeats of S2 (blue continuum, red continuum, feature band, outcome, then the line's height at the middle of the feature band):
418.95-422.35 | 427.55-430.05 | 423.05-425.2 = -0.075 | 18.1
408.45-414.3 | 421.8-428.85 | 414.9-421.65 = -0.099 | 17.9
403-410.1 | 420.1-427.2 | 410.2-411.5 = 0.172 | 18.3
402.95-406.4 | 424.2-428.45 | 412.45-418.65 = 0.122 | 18.4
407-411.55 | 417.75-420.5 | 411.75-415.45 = -0.077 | 17.6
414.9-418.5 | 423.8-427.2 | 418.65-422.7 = -0.066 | 18.3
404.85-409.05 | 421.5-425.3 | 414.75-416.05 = 0.070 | 18.7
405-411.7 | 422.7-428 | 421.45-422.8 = -0.088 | 18.2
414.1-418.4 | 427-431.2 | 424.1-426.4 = -0.137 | 17.5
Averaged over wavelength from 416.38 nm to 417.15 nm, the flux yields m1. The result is 18.5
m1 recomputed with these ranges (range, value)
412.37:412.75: 18.5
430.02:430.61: 16.3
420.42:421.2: 18.3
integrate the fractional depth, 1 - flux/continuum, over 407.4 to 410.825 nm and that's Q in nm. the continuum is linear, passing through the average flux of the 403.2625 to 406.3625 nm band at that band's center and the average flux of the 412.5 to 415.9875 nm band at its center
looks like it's 0.18 nm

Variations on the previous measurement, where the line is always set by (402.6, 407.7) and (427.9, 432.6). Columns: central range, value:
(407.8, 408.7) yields 0.006 nm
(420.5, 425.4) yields -0.306 nm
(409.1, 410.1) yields 0.062 nm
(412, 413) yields 0.000 nm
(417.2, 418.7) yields -0.001 nm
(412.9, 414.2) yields 0.041 nm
